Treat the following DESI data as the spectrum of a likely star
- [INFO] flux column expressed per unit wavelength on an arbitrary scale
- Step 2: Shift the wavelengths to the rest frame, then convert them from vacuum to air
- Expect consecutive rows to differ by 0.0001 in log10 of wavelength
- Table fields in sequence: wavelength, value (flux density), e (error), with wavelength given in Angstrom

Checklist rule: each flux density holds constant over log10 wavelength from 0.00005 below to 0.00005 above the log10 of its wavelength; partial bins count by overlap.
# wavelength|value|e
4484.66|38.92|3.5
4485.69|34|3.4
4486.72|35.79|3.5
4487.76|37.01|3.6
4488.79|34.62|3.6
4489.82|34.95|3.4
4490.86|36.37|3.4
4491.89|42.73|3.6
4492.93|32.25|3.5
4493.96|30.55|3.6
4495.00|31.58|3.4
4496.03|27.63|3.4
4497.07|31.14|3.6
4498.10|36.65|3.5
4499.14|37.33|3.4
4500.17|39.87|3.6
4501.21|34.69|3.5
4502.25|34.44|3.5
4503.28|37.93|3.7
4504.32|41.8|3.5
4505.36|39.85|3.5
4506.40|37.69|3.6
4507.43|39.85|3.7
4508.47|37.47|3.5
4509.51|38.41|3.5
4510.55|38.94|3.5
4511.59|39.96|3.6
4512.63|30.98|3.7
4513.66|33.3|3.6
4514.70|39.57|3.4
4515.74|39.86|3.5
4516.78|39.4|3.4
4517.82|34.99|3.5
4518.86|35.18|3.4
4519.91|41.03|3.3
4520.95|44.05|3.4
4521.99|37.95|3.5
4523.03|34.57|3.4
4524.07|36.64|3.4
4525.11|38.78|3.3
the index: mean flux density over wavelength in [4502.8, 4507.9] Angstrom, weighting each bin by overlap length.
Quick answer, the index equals 39.4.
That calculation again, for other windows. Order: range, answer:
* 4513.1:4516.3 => 37.6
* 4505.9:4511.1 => 38.5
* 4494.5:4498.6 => 31.8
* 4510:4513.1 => 36.7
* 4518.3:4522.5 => 39.4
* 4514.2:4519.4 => 37.7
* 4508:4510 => 37.9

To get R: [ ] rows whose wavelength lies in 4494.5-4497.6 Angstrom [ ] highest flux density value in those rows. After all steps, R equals 31.58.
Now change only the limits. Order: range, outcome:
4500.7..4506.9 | 41.8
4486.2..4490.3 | 37.01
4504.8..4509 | 39.85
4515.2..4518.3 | 39.86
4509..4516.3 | 39.96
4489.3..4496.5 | 42.73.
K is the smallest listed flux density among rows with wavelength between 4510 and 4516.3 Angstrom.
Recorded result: 30.98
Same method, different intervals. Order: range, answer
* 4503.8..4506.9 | 37.69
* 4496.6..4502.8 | 31.14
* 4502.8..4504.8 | 37.93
